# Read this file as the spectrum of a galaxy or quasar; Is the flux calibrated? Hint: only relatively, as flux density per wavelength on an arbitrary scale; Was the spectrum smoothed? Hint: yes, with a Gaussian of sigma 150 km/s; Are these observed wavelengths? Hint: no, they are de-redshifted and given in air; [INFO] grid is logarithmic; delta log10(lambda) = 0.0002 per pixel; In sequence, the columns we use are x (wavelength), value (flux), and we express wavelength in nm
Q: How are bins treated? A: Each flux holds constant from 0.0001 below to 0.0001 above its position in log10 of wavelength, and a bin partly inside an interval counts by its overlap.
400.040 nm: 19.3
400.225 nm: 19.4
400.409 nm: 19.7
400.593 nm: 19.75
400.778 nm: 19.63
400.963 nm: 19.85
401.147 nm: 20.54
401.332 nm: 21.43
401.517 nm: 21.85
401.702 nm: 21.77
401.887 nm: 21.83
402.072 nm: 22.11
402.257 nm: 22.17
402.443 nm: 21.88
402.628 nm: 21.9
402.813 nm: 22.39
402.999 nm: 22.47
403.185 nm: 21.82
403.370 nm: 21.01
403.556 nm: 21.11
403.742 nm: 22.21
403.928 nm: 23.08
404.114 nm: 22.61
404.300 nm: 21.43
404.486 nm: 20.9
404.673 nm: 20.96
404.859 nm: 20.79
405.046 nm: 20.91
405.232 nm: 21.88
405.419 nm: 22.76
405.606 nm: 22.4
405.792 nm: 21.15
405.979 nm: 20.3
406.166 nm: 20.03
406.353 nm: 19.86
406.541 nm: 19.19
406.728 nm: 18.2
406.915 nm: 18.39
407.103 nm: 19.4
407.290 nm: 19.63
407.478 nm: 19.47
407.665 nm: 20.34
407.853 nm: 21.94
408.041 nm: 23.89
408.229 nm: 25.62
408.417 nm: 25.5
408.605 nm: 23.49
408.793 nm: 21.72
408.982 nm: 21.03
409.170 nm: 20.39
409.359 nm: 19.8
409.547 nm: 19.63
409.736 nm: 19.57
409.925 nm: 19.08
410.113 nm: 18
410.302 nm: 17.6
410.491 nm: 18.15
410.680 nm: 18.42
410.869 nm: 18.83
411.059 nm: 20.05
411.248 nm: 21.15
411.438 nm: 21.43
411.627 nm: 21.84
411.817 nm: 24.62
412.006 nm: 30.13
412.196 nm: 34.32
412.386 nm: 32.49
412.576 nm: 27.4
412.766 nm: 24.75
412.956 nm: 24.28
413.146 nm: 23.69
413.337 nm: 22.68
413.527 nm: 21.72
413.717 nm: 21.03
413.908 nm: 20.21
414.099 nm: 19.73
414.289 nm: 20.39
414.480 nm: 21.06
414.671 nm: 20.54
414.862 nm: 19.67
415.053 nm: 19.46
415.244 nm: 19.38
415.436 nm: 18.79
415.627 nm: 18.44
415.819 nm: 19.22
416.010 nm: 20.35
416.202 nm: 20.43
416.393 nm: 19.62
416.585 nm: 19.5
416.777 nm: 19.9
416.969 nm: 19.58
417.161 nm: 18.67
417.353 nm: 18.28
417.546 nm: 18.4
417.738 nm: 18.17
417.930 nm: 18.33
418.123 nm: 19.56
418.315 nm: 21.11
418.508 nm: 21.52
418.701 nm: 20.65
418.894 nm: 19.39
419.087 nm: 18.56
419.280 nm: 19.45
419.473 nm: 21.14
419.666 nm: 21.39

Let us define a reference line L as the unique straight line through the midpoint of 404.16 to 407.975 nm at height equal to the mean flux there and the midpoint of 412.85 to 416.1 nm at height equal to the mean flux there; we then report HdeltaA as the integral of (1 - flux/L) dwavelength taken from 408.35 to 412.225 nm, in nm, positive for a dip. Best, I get -0.15 nm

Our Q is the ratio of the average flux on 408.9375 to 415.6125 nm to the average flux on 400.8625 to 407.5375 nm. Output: 1.0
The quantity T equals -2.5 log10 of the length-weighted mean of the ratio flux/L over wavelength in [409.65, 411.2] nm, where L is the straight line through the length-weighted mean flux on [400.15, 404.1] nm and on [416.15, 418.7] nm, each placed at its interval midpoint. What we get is 0.087 mag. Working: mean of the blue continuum 21.4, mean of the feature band 18.8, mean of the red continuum 19.5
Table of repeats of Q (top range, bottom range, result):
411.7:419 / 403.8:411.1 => 1.04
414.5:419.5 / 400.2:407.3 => 0.93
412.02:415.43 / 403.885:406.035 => 1.07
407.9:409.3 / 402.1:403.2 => 1.04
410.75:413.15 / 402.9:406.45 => 1.16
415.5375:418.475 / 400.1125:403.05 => 0.92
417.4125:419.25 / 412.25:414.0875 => 0.80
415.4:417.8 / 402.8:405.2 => 0.89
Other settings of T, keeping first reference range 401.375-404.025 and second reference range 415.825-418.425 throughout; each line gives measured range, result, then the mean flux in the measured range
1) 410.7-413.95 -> -0.189 mag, 24.1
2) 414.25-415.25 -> -0.017 mag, 20.1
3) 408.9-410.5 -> 0.077 mag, 19.3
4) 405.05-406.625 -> 0.023 mag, 21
